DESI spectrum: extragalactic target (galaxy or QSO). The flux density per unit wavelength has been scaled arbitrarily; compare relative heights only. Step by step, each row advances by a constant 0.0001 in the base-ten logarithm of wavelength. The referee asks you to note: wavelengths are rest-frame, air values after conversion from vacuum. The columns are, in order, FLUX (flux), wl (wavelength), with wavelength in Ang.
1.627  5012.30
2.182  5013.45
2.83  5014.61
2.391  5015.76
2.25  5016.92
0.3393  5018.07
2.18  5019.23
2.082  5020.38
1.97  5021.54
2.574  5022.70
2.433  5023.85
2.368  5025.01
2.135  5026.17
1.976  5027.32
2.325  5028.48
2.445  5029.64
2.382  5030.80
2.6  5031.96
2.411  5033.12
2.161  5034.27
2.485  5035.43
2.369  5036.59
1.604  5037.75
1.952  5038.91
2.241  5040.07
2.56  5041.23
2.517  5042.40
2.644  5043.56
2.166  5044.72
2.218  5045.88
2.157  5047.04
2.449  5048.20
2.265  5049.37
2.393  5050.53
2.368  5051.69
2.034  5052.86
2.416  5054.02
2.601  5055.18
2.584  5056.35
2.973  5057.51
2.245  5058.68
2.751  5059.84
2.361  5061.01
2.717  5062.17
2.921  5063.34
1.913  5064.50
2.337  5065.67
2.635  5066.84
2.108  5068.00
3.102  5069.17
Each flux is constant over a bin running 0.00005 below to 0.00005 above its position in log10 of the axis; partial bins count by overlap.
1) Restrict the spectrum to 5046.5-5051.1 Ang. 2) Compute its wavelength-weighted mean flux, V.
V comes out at 2.32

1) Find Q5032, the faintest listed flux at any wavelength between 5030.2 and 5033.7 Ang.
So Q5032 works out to 2.382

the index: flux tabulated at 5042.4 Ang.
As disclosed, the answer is 2.517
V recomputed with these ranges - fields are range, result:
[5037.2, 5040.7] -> 1.94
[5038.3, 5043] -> 2.31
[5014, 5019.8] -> 2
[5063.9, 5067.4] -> 2.3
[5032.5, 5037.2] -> 2.36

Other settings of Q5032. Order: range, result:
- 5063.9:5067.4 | 1.913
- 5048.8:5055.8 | 2.034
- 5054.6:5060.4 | 2.245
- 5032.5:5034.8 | 2.161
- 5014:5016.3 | 2.391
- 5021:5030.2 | 1.97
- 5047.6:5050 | 2.265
